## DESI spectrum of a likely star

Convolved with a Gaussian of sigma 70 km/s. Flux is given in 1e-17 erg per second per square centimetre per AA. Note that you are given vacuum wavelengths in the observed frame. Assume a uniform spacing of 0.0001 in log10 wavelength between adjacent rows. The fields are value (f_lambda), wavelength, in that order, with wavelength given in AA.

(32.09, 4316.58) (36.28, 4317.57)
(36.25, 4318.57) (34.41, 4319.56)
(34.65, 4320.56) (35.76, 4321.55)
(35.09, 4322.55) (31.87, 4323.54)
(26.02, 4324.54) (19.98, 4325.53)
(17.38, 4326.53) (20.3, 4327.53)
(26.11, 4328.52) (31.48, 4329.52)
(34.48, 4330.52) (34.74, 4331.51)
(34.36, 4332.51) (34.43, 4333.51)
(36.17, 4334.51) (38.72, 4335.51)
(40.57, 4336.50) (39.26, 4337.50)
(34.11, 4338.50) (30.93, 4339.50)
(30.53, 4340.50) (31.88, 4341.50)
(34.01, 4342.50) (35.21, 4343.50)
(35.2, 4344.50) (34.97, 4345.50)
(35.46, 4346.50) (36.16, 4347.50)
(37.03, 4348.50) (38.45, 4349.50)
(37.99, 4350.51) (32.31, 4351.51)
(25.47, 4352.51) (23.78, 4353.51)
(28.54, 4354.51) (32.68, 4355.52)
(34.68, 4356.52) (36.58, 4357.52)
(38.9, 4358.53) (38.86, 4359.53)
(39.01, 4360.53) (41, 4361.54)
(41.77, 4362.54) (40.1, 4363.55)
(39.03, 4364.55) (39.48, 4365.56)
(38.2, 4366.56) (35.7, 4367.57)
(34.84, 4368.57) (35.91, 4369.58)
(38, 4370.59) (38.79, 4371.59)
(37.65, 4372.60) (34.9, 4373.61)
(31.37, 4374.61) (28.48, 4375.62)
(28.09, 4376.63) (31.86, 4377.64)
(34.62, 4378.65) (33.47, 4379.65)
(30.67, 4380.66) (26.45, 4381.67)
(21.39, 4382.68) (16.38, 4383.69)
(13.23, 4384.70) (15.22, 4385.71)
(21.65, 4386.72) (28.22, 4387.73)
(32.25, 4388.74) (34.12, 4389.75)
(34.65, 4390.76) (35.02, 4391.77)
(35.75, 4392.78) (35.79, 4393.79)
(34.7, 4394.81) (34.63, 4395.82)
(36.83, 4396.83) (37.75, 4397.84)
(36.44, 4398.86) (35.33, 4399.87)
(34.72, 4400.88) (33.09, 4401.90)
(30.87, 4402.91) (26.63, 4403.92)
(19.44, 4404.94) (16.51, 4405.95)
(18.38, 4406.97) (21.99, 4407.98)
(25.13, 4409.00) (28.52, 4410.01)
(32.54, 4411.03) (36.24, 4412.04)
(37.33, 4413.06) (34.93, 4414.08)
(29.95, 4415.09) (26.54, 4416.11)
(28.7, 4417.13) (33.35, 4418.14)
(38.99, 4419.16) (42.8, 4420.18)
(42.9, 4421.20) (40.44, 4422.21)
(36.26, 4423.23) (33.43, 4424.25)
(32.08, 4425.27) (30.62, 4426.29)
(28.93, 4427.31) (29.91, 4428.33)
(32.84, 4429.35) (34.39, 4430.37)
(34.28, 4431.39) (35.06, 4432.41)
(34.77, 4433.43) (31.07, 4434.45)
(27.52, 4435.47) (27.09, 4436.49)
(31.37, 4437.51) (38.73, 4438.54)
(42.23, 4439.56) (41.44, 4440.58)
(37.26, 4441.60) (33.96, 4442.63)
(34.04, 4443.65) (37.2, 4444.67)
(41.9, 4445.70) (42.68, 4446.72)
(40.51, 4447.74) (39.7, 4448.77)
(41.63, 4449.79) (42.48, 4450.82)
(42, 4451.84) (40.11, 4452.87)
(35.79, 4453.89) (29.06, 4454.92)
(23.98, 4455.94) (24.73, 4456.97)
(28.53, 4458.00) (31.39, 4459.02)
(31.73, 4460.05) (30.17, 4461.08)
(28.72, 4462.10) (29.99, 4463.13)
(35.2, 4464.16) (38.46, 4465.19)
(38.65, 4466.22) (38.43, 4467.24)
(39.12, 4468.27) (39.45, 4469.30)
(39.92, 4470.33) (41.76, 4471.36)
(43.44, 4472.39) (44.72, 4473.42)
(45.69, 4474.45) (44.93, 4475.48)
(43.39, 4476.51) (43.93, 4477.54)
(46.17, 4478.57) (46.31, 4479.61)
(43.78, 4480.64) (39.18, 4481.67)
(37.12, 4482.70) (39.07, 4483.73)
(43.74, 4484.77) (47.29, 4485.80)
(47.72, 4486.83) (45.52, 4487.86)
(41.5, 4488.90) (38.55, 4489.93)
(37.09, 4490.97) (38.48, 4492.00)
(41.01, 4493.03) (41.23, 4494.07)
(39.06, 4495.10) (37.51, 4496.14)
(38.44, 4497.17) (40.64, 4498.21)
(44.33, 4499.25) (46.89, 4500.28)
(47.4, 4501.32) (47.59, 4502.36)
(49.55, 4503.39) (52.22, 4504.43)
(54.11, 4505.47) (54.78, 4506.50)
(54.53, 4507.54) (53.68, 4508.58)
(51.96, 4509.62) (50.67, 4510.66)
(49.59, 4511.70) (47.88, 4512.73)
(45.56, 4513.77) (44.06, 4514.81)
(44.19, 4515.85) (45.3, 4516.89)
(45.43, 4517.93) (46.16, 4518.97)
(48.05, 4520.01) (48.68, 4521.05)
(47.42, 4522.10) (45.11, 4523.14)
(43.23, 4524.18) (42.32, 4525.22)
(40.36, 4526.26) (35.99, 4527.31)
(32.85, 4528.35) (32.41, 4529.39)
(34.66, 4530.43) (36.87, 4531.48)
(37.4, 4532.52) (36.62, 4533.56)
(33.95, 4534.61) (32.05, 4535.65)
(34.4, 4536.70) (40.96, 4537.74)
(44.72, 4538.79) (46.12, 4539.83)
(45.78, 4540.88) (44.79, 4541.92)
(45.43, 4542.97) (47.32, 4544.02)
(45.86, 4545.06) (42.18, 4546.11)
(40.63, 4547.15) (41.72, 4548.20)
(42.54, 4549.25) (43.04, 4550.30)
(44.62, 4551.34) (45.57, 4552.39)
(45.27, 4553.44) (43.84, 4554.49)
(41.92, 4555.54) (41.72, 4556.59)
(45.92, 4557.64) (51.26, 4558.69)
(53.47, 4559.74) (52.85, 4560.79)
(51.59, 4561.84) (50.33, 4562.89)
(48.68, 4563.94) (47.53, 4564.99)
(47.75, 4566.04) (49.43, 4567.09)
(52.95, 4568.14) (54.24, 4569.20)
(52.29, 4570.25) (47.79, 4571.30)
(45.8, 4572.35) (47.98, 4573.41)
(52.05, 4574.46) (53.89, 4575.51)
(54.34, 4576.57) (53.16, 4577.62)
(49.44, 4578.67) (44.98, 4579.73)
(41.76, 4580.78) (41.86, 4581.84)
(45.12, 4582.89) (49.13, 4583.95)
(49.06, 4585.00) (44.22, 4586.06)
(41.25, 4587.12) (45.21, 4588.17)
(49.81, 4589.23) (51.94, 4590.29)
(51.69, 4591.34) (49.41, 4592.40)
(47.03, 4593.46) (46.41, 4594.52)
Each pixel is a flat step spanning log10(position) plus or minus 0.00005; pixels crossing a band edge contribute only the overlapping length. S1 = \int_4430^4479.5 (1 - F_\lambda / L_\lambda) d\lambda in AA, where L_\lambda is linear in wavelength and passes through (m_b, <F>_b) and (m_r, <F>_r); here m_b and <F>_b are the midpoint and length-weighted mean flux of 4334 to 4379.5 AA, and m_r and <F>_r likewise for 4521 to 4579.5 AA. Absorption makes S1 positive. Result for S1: 3.94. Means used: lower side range 35.3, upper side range 44.8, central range 36.9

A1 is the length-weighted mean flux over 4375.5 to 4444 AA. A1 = 31.5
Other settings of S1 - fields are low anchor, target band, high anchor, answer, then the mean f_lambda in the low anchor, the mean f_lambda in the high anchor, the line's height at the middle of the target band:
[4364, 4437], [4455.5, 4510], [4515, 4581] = -3.0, 31.7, 44.9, 39.1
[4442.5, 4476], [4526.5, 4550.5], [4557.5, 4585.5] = 3.1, 37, 49.5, 45.8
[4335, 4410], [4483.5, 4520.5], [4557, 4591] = -2.2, 32.5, 49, 43.1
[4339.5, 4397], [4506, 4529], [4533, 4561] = -2.5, 33.1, 43.4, 41.7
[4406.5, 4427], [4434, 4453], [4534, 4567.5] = -1.3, 32.6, 44.8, 35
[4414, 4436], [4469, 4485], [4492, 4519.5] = -0.3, 33.6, 46.5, 41.9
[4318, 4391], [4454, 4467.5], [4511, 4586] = 2.7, 32.6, 45.1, 39.4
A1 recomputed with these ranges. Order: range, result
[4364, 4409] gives 30.8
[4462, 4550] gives 42.8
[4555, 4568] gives 48.7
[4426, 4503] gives 38.2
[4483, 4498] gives 41.1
